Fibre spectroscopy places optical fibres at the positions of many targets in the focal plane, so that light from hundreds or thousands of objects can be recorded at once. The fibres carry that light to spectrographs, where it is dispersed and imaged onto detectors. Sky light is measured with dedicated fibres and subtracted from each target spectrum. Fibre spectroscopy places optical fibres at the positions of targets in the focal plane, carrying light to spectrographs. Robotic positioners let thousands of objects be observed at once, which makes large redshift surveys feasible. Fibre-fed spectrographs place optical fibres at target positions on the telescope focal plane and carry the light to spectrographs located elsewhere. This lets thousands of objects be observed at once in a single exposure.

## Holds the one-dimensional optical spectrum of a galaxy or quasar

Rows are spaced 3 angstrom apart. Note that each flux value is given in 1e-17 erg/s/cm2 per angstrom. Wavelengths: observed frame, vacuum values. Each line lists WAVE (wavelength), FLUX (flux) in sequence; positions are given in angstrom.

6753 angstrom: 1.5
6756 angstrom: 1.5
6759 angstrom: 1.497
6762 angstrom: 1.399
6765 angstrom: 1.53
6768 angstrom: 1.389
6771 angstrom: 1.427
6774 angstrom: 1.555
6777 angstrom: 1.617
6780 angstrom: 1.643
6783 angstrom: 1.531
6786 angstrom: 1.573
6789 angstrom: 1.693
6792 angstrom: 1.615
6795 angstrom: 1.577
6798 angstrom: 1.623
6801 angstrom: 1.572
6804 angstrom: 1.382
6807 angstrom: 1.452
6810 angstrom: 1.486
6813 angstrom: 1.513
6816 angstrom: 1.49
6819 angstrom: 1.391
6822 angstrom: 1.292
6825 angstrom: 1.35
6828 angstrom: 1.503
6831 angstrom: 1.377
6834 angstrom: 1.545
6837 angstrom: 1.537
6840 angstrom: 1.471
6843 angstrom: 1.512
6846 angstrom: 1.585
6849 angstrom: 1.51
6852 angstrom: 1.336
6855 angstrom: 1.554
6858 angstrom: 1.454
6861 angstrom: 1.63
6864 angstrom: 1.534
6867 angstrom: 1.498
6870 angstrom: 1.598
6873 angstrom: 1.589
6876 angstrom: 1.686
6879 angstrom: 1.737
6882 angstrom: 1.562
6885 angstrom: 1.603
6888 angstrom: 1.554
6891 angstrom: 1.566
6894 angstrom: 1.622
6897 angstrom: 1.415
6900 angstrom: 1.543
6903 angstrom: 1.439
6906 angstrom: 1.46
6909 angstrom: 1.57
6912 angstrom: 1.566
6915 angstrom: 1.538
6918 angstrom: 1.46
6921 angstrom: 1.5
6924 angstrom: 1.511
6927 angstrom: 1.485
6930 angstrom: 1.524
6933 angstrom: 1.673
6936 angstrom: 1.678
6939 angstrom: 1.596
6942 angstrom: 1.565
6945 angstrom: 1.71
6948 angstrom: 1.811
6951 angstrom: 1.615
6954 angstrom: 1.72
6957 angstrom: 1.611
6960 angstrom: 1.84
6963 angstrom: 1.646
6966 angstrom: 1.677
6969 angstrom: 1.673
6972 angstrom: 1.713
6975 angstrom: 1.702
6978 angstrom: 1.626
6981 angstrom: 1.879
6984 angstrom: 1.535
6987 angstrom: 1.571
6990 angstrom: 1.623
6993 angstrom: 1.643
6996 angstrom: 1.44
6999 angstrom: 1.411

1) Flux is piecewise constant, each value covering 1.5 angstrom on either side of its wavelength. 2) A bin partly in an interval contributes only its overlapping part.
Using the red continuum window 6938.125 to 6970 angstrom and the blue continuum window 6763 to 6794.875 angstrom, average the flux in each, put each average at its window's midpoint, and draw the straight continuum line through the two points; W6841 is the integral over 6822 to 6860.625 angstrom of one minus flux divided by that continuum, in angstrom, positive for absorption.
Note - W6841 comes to 3.0 angstrom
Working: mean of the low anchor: 1.56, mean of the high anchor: 1.68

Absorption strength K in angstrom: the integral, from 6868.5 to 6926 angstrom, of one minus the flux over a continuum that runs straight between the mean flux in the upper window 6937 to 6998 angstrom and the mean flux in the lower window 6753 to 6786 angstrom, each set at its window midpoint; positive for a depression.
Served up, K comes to 1.9 angstrom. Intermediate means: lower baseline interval 1.51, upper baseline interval 1.66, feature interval 1.55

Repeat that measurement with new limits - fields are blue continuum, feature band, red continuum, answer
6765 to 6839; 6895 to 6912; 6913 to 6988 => 1.0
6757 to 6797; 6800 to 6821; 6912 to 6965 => 1.3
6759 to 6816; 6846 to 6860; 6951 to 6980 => 0.9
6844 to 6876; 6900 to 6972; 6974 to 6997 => -0.5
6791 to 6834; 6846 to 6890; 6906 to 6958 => -0.9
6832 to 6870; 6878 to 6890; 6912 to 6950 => -0.5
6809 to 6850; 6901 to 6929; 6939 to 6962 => 2.1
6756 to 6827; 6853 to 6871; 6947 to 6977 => 0.5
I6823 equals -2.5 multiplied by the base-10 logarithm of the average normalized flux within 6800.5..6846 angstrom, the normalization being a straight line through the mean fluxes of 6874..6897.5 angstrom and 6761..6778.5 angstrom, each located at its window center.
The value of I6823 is 0.058 mag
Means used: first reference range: 1.49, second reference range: 1.6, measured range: 1.46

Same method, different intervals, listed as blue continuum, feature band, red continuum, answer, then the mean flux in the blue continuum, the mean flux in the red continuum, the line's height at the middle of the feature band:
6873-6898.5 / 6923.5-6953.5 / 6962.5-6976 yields 0.02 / 1.59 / 1.68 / 1.65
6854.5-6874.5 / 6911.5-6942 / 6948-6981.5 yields 0.06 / 1.55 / 1.7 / 1.64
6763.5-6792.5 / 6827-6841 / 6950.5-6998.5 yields 0.07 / 1.56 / 1.65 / 1.58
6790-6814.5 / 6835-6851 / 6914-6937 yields 0.01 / 1.53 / 1.54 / 1.54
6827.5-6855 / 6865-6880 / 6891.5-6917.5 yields -0.08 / 1.49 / 1.52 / 1.5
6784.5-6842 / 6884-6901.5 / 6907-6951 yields 0.01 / 1.5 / 1.58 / 1.56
